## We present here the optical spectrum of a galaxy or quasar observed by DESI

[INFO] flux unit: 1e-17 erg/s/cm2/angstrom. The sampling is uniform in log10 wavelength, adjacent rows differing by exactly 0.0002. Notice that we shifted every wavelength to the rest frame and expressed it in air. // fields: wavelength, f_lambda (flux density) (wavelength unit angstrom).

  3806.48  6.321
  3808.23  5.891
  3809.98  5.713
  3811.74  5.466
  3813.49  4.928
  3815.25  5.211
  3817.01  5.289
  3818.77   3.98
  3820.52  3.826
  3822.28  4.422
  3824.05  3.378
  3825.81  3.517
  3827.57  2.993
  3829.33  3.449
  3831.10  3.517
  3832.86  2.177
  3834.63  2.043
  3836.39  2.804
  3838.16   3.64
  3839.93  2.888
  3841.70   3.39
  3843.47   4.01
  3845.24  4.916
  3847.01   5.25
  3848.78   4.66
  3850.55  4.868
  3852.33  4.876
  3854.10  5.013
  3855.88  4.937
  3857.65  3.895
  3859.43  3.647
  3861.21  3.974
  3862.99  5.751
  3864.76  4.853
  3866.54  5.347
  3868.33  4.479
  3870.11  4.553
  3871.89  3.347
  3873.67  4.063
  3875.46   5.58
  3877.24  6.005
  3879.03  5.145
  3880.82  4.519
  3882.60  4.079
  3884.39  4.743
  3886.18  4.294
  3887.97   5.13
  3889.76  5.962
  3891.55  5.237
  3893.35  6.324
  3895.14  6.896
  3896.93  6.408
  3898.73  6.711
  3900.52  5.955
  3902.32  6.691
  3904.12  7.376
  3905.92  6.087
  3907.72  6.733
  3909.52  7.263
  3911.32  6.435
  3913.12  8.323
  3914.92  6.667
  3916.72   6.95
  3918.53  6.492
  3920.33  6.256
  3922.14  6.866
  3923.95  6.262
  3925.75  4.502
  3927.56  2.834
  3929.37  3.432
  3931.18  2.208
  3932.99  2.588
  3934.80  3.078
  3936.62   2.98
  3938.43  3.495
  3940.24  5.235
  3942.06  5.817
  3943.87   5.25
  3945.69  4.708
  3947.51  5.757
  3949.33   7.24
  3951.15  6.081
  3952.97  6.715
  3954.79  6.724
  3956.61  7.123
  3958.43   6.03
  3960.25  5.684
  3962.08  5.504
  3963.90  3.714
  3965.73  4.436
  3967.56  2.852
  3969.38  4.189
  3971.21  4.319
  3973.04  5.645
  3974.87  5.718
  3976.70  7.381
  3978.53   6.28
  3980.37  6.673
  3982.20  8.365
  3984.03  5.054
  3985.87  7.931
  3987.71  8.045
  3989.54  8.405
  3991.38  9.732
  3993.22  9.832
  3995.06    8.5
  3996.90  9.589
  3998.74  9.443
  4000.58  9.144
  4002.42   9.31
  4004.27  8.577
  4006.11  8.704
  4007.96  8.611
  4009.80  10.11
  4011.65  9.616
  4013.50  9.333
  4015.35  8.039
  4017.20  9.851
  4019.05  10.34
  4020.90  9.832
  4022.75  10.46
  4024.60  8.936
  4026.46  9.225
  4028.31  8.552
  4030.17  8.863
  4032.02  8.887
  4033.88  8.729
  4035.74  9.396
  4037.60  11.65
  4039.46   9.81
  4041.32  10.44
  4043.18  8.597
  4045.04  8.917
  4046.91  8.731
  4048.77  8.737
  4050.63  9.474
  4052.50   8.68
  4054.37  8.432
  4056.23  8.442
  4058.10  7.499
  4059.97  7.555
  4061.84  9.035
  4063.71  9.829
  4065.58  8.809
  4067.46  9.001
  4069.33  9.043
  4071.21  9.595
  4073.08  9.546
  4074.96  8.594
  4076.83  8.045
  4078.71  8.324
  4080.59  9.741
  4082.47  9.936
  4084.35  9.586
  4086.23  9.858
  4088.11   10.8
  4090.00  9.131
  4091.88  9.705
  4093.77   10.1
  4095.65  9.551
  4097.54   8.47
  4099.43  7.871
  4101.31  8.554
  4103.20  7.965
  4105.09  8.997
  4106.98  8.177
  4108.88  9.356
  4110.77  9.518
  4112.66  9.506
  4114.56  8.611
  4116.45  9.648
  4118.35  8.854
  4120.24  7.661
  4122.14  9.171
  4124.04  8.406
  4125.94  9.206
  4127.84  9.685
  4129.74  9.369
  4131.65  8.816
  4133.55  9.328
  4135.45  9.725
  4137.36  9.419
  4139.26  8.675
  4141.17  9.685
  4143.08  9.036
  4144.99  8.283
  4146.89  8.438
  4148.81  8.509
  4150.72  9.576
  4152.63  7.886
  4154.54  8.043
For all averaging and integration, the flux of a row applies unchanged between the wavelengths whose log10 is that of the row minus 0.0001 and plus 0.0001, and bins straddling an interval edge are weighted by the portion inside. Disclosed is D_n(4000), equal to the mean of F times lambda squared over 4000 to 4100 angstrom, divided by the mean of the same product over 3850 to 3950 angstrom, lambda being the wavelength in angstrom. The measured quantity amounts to 1.9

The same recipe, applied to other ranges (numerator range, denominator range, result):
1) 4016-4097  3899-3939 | 1.82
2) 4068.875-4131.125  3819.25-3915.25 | 2.10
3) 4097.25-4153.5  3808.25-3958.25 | 2.01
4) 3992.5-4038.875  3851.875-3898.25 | 2.01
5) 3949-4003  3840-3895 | 1.52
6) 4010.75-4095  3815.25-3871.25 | 2.51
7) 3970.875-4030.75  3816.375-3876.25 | 2.24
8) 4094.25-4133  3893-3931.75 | 1.61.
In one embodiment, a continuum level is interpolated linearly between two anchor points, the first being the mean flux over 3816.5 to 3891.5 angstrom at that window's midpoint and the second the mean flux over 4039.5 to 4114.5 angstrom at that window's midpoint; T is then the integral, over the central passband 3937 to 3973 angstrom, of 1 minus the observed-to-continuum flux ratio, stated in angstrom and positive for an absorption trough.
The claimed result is 6.4 angstrom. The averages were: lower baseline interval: 4.28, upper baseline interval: 9.03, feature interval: 5.28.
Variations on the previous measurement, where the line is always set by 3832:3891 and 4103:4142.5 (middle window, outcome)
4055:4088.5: -3.63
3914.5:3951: 4.65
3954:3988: 2.81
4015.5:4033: -4.99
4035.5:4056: -4.39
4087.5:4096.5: -1.40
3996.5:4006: -3.12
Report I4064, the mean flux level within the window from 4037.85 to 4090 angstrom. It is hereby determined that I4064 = 9.11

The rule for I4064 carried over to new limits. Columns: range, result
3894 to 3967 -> 5.62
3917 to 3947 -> 4.57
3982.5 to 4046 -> 9.12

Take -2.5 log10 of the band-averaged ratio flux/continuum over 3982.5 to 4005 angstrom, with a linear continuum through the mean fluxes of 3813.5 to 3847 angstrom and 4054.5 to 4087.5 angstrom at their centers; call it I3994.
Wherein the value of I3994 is -0.18 mag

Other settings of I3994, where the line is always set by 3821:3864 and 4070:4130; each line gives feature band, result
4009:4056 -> -0.20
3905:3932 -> -0.08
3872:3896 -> -0.09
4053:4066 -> -0.03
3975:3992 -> -0.10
